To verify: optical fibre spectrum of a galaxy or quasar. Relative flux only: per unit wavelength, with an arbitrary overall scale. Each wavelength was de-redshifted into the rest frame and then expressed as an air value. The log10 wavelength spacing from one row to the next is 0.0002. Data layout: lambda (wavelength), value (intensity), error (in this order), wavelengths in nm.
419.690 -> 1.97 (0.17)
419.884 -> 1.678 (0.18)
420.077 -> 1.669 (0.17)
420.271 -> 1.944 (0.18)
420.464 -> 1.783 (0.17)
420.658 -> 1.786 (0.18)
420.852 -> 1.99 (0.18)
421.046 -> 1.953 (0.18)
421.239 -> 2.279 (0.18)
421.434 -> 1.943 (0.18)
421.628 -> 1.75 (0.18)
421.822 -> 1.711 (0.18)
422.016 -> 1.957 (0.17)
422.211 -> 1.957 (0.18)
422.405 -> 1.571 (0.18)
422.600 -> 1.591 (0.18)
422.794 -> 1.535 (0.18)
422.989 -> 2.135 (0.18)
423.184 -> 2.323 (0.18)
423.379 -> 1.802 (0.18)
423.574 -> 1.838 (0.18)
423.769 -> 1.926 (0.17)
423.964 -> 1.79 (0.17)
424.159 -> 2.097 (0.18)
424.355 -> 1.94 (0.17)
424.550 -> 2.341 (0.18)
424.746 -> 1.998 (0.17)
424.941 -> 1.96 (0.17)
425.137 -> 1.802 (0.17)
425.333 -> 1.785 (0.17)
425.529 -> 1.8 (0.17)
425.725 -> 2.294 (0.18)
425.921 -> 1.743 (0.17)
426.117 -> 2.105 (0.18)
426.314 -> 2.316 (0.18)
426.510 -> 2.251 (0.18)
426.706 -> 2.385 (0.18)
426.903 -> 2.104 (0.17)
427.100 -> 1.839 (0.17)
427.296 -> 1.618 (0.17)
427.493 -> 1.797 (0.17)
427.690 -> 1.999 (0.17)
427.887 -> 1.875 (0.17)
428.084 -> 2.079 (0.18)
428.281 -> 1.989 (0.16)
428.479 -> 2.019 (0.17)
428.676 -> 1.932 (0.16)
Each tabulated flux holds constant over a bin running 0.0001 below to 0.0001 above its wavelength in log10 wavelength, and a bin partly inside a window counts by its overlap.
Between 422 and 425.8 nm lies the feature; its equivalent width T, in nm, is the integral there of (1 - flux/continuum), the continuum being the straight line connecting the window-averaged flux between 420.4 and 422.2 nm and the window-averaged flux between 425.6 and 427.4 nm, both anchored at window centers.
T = 0.134 nm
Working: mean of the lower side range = 1.91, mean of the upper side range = 2.07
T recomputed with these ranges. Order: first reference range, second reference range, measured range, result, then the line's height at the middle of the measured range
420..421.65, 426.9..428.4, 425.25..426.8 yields -0.15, 1.9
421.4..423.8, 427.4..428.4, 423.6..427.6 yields -0.19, 1.9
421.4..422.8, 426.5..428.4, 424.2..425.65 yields -0.06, 1.88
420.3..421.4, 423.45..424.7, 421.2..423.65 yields 0.13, 1.97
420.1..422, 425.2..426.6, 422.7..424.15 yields 0.03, 1.96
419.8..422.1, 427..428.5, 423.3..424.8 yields -0.07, 1.88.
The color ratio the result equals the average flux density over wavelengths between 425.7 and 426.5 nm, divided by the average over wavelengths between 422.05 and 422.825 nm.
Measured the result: 1.2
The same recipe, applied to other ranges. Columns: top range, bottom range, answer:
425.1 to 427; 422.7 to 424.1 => 1.08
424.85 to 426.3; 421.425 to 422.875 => 1.12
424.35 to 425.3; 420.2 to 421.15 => 1.06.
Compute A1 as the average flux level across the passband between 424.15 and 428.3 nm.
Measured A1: 2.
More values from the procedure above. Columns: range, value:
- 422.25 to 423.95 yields 1.84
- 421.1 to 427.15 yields 1.96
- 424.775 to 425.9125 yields 1.92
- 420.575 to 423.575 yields 1.88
